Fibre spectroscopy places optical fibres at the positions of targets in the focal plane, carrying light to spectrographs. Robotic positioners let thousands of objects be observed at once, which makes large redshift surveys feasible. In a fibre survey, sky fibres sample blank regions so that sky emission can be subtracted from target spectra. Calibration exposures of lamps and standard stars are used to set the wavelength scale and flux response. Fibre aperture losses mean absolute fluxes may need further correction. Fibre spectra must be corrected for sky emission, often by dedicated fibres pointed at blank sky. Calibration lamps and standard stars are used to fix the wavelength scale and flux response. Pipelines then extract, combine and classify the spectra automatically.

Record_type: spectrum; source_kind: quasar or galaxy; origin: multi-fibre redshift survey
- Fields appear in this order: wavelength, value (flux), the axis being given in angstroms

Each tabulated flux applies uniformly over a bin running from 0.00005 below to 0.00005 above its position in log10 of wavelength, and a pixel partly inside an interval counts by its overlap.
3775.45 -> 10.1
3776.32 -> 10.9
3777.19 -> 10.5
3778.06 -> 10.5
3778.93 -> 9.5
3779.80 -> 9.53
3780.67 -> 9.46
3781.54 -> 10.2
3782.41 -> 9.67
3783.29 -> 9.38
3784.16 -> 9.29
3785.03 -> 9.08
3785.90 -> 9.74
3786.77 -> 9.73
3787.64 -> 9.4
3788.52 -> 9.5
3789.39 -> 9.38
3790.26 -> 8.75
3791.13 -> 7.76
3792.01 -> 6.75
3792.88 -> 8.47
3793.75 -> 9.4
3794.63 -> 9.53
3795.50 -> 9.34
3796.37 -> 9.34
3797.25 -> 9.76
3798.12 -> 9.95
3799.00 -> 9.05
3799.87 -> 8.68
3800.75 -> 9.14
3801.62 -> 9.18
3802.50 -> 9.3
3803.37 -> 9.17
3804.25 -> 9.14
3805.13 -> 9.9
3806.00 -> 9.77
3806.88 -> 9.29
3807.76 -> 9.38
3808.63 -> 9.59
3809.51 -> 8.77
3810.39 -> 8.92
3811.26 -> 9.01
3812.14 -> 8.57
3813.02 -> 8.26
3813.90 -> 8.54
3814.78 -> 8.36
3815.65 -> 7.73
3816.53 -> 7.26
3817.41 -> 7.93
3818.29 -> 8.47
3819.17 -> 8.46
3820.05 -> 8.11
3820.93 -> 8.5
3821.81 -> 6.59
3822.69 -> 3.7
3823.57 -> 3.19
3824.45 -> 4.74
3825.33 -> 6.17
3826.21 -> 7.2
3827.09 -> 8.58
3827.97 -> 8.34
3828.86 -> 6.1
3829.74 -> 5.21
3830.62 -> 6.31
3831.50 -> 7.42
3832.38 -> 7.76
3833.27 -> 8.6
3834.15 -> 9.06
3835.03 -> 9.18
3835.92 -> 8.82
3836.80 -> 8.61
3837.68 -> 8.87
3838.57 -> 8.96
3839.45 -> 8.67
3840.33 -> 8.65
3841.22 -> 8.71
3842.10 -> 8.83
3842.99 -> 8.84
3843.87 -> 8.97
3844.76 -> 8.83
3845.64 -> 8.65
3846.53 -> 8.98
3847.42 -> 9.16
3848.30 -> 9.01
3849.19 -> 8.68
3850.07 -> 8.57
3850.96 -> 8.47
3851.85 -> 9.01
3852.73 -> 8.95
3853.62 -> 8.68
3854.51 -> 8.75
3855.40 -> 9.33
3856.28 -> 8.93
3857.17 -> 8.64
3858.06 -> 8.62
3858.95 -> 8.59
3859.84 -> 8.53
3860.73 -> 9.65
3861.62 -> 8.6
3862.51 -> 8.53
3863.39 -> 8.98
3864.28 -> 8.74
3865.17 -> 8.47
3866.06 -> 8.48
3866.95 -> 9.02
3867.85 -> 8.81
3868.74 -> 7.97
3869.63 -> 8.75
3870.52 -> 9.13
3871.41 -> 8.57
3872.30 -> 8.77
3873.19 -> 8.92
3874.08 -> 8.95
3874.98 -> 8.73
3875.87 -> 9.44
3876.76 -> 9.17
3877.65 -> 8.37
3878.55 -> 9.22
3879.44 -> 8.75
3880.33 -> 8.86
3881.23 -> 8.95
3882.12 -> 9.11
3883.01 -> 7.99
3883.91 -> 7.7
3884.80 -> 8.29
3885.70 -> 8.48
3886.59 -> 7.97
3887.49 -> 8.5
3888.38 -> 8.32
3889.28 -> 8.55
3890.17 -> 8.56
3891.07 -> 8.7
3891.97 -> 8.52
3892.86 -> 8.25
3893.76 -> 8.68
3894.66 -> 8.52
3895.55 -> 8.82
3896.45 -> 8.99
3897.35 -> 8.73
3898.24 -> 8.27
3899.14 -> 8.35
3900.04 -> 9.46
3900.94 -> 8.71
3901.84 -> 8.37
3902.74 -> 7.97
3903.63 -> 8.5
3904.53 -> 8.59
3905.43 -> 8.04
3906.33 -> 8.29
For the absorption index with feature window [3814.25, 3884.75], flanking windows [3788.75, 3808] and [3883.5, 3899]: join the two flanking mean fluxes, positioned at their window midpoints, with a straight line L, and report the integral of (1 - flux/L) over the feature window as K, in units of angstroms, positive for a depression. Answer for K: 3.5 angstroms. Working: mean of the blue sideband 9.11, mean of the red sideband 8.46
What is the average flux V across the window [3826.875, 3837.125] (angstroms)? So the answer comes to 7.8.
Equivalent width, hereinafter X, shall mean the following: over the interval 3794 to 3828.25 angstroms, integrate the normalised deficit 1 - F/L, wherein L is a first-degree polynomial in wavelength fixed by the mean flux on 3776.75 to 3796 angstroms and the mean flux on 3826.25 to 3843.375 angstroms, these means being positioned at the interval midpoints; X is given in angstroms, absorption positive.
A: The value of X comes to 1.62 angstroms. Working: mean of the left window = 9.31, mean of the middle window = 8.33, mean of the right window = 8.16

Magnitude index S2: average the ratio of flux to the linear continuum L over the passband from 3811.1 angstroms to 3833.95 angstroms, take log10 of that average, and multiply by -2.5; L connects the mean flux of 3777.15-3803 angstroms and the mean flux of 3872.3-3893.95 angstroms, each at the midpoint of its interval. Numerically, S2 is 0.24 mag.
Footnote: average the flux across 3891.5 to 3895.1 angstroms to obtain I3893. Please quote 8.48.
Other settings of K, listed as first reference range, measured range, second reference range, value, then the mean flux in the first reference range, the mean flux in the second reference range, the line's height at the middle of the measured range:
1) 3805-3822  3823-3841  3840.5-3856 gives 2.5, 8.58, 8.85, 8.72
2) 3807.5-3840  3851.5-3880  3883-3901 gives -2.1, 7.78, 8.5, 8.22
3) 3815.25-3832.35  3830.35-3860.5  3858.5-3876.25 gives -3.4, 6.86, 8.78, 7.81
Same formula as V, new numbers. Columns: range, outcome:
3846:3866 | 8.81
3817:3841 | 7.5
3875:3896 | 8.6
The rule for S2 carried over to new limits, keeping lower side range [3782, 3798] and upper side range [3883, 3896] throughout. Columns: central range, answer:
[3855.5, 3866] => -0.02 mag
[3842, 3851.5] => -0.01 mag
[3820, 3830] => 0.37 mag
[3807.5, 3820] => 0.06 mag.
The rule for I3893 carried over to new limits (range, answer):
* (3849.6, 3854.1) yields 8.74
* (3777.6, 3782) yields 9.85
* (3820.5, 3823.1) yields 6.28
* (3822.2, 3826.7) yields 5.06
